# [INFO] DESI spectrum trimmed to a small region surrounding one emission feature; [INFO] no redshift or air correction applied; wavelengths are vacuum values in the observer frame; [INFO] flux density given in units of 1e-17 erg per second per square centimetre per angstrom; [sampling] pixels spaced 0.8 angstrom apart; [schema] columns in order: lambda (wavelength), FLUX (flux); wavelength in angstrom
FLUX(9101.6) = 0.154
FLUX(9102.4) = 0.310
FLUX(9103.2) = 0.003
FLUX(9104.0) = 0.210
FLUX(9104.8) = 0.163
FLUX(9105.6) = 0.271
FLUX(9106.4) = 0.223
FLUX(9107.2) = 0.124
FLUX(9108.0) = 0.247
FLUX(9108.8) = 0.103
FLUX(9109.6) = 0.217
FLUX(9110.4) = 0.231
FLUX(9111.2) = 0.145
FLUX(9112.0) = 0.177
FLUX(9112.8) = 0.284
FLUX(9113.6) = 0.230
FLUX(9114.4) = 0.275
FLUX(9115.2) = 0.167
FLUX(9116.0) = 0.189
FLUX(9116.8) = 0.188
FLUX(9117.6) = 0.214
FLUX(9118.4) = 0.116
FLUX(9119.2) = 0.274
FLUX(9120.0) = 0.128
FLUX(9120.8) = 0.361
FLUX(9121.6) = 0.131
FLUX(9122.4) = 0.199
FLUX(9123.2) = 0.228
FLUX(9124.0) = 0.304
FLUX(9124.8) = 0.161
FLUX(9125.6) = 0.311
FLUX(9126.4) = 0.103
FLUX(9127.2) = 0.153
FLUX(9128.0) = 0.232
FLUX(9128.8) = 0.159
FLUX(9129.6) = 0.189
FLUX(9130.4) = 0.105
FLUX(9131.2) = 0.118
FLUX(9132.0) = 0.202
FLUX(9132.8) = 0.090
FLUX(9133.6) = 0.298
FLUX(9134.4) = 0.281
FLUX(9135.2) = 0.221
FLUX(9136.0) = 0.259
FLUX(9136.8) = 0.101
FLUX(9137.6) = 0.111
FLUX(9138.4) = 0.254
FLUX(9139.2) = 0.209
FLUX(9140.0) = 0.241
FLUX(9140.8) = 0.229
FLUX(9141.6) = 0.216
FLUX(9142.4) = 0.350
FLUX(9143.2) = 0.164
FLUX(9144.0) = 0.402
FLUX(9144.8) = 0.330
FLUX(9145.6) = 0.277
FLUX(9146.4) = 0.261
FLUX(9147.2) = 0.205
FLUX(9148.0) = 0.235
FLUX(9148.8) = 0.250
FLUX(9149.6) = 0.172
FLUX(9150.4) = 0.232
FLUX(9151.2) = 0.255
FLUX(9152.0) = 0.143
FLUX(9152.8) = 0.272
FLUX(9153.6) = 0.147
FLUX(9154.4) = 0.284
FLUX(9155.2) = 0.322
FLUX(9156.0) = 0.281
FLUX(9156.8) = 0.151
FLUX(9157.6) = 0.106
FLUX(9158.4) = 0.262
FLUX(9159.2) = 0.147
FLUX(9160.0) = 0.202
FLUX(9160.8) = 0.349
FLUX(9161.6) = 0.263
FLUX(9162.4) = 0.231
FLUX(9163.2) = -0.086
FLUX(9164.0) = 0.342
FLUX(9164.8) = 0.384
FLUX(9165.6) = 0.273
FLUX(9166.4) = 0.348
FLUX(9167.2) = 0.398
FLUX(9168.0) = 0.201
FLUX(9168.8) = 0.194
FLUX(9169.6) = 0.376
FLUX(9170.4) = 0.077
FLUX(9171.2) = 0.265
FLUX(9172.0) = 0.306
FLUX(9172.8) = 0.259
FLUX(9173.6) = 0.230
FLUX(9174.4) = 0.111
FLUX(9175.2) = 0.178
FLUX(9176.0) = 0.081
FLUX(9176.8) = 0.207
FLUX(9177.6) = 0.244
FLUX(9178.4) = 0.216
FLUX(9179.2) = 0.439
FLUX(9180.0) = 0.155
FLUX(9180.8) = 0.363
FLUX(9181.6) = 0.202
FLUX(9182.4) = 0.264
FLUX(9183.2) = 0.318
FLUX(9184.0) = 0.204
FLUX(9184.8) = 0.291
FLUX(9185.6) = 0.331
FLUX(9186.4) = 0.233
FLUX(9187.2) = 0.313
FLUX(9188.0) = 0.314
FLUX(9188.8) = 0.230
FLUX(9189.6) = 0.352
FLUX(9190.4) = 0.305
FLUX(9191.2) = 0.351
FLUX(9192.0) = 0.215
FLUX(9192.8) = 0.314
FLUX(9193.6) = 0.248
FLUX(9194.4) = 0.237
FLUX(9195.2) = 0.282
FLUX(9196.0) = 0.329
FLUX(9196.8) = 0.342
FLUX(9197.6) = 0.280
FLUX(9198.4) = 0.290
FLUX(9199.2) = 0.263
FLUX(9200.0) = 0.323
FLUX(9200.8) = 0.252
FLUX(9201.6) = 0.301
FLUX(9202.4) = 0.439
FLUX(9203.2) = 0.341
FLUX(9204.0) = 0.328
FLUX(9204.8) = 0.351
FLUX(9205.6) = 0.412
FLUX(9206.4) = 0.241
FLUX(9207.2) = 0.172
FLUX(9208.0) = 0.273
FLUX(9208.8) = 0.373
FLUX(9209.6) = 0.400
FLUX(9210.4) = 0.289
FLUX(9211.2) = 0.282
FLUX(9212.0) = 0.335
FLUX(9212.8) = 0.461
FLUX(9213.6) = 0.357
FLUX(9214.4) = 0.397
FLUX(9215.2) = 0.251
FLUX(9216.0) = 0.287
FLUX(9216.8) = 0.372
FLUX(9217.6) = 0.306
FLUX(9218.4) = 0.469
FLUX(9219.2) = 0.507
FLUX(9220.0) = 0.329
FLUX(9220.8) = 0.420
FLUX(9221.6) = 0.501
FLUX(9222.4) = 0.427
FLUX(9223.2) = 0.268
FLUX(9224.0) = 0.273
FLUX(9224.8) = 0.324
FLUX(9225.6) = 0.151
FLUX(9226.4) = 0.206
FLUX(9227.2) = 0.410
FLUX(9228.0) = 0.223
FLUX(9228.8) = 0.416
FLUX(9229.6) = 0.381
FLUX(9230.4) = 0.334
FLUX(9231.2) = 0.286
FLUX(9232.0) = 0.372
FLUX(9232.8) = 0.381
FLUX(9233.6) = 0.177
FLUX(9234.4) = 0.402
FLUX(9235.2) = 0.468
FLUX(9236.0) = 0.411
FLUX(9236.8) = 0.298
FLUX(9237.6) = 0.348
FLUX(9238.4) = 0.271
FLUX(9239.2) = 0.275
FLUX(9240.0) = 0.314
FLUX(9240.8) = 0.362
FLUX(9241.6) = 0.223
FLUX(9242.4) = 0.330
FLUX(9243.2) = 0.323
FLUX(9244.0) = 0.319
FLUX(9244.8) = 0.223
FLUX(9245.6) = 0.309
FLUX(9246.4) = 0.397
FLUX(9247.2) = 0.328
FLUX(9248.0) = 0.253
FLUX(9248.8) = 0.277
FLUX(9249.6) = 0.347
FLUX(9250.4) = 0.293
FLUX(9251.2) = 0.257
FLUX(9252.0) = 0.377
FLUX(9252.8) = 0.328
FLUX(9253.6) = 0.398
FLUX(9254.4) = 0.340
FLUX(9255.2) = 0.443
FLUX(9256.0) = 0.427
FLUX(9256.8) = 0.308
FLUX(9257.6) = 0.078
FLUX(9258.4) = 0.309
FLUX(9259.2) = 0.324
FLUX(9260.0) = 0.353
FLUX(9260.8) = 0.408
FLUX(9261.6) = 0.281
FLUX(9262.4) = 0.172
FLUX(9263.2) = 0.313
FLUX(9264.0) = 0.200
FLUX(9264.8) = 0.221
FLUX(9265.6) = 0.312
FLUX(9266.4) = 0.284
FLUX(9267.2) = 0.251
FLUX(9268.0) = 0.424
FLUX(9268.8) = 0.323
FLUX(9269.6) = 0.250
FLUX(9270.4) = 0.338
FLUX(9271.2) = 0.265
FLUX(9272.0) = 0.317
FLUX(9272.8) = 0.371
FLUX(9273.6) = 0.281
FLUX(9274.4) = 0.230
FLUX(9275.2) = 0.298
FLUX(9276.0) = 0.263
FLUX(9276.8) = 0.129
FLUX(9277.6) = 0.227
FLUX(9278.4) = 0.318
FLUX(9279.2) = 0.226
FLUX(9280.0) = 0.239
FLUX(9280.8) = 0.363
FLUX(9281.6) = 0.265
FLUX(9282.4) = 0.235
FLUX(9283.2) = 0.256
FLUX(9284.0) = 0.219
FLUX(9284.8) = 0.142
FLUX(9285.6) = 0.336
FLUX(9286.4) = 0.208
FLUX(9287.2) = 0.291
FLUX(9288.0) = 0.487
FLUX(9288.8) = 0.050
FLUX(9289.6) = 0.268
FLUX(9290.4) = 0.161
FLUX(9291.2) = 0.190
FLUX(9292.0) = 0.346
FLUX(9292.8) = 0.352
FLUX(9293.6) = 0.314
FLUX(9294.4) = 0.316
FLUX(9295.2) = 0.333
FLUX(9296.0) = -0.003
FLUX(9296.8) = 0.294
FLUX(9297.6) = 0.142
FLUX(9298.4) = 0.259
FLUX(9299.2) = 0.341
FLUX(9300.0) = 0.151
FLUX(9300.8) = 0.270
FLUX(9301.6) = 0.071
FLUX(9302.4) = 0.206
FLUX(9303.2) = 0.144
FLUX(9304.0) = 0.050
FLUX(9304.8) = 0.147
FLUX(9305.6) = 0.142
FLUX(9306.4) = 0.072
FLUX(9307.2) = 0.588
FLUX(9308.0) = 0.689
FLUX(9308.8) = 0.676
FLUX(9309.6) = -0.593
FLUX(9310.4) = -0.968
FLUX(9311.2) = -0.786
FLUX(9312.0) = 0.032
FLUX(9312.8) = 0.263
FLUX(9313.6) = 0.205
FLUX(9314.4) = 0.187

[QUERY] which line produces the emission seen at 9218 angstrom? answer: Mg II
